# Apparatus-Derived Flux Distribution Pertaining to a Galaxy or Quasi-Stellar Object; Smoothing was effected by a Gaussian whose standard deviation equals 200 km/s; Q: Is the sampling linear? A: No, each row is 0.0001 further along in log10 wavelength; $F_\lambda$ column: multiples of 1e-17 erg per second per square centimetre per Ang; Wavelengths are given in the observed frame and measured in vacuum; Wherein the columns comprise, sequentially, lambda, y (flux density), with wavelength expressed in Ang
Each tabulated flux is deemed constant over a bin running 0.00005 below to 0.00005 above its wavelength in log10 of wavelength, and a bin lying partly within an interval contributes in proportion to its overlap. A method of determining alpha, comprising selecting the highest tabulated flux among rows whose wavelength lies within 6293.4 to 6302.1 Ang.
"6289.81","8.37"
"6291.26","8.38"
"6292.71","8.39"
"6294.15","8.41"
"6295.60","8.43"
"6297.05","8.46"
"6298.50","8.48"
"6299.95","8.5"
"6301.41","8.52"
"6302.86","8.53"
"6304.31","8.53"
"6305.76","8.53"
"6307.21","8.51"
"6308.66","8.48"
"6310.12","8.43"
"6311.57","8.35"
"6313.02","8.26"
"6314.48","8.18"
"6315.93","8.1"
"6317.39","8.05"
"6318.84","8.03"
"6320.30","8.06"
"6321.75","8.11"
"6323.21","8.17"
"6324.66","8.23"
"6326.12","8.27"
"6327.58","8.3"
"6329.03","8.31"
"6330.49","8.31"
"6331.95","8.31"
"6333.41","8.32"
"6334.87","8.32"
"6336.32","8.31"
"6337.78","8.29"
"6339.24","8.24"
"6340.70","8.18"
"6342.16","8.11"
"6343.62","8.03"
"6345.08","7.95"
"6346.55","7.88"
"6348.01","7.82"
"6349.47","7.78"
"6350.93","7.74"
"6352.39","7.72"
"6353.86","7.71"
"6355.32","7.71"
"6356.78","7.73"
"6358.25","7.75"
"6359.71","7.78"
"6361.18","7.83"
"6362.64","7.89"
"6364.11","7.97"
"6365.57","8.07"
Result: 8.52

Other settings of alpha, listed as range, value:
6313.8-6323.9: 8.18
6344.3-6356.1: 7.95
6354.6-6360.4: 7.78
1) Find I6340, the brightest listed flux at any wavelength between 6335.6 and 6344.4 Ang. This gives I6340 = 8.31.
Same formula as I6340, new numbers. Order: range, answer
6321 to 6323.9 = 8.17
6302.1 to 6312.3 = 8.53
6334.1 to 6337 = 8.32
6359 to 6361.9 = 7.83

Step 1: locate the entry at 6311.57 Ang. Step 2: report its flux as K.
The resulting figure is 8.35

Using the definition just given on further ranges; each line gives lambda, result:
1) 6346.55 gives 7.88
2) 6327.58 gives 8.3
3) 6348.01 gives 7.82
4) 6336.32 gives 8.31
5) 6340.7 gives 8.18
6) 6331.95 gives 8.31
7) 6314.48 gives 8.18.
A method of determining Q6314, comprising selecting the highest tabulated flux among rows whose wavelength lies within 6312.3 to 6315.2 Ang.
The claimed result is 8.26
